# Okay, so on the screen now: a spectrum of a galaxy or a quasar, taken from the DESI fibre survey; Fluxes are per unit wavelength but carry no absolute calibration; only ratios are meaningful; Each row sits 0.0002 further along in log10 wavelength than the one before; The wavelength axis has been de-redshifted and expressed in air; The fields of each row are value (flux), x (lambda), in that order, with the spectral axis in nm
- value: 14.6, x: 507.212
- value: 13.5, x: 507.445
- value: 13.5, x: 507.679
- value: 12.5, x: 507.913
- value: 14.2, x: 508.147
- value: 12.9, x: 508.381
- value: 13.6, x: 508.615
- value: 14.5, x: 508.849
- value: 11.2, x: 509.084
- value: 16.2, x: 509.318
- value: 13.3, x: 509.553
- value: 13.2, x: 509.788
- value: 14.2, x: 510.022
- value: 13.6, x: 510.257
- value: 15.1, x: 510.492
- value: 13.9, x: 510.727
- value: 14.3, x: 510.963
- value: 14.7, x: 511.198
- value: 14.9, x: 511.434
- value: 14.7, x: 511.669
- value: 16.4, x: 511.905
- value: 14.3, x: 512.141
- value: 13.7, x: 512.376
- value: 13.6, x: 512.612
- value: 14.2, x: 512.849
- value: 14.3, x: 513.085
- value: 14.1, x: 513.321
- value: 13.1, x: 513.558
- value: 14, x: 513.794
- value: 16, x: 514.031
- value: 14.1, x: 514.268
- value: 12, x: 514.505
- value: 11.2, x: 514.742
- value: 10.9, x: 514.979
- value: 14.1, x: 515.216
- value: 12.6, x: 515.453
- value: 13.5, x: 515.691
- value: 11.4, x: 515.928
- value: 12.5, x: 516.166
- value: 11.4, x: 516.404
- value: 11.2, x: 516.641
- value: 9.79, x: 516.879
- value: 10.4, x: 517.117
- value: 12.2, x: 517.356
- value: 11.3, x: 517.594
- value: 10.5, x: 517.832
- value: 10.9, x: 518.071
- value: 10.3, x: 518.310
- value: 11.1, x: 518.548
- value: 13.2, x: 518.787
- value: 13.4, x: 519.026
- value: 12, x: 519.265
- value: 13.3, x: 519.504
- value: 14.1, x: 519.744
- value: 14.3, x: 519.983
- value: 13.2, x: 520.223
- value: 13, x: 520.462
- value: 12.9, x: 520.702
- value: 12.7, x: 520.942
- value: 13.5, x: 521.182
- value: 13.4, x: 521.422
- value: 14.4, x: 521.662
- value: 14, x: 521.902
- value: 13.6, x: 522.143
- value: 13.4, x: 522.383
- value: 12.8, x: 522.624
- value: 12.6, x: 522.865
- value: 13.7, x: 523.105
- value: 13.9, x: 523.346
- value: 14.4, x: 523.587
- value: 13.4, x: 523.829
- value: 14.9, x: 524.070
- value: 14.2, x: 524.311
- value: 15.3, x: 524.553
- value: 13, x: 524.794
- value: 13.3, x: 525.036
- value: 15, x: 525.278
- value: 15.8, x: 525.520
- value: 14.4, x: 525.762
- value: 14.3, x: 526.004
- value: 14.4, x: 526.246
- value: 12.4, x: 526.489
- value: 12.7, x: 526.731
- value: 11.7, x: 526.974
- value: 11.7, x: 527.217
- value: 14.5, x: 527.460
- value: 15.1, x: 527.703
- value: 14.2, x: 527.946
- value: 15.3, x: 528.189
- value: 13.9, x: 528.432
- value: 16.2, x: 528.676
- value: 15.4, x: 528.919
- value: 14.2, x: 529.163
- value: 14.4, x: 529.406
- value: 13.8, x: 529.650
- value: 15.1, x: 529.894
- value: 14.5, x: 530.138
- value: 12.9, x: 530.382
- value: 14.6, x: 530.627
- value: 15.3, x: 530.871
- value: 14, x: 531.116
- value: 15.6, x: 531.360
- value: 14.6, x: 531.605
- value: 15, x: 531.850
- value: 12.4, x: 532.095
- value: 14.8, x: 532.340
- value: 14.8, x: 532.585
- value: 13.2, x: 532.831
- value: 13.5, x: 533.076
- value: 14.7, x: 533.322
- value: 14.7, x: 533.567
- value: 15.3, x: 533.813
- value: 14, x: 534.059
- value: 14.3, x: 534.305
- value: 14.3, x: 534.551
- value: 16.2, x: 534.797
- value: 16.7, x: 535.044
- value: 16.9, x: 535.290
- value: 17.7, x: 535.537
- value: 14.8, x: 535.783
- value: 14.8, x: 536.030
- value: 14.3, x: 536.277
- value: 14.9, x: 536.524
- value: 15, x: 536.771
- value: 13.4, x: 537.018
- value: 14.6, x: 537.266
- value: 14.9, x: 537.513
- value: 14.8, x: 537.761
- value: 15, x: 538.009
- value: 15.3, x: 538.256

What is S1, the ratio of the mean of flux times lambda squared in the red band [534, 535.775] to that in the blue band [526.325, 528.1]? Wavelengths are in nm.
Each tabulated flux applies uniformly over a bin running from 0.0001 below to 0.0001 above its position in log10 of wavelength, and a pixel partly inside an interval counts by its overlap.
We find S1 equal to 1.2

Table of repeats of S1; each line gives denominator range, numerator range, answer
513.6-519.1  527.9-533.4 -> 1.26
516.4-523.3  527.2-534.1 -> 1.20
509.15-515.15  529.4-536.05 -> 1.14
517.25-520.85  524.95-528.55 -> 1.16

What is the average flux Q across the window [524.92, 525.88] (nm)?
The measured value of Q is 14.6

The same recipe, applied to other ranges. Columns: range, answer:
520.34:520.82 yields 13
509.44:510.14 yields 13.6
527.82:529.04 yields 15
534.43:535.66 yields 16.4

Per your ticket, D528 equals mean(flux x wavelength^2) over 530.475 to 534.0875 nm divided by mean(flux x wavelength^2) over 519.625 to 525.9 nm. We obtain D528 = 1.08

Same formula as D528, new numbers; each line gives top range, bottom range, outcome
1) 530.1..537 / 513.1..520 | 1.27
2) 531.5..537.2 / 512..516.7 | 1.21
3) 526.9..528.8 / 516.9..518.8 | 1.33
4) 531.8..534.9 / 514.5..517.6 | 1.31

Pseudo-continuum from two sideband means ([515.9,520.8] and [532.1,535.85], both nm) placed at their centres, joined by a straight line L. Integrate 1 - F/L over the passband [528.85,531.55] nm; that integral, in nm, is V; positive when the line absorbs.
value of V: -0.05 nm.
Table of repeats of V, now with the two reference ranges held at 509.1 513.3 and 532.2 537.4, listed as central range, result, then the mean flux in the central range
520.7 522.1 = 0.10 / 13.5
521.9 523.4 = 0.13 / 13.4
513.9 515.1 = 0.13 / 12.8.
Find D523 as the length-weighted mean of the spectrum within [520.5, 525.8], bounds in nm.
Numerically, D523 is 13.8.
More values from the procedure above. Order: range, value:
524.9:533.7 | 14.2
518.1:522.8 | 13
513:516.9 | 12.8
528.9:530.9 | 14.4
